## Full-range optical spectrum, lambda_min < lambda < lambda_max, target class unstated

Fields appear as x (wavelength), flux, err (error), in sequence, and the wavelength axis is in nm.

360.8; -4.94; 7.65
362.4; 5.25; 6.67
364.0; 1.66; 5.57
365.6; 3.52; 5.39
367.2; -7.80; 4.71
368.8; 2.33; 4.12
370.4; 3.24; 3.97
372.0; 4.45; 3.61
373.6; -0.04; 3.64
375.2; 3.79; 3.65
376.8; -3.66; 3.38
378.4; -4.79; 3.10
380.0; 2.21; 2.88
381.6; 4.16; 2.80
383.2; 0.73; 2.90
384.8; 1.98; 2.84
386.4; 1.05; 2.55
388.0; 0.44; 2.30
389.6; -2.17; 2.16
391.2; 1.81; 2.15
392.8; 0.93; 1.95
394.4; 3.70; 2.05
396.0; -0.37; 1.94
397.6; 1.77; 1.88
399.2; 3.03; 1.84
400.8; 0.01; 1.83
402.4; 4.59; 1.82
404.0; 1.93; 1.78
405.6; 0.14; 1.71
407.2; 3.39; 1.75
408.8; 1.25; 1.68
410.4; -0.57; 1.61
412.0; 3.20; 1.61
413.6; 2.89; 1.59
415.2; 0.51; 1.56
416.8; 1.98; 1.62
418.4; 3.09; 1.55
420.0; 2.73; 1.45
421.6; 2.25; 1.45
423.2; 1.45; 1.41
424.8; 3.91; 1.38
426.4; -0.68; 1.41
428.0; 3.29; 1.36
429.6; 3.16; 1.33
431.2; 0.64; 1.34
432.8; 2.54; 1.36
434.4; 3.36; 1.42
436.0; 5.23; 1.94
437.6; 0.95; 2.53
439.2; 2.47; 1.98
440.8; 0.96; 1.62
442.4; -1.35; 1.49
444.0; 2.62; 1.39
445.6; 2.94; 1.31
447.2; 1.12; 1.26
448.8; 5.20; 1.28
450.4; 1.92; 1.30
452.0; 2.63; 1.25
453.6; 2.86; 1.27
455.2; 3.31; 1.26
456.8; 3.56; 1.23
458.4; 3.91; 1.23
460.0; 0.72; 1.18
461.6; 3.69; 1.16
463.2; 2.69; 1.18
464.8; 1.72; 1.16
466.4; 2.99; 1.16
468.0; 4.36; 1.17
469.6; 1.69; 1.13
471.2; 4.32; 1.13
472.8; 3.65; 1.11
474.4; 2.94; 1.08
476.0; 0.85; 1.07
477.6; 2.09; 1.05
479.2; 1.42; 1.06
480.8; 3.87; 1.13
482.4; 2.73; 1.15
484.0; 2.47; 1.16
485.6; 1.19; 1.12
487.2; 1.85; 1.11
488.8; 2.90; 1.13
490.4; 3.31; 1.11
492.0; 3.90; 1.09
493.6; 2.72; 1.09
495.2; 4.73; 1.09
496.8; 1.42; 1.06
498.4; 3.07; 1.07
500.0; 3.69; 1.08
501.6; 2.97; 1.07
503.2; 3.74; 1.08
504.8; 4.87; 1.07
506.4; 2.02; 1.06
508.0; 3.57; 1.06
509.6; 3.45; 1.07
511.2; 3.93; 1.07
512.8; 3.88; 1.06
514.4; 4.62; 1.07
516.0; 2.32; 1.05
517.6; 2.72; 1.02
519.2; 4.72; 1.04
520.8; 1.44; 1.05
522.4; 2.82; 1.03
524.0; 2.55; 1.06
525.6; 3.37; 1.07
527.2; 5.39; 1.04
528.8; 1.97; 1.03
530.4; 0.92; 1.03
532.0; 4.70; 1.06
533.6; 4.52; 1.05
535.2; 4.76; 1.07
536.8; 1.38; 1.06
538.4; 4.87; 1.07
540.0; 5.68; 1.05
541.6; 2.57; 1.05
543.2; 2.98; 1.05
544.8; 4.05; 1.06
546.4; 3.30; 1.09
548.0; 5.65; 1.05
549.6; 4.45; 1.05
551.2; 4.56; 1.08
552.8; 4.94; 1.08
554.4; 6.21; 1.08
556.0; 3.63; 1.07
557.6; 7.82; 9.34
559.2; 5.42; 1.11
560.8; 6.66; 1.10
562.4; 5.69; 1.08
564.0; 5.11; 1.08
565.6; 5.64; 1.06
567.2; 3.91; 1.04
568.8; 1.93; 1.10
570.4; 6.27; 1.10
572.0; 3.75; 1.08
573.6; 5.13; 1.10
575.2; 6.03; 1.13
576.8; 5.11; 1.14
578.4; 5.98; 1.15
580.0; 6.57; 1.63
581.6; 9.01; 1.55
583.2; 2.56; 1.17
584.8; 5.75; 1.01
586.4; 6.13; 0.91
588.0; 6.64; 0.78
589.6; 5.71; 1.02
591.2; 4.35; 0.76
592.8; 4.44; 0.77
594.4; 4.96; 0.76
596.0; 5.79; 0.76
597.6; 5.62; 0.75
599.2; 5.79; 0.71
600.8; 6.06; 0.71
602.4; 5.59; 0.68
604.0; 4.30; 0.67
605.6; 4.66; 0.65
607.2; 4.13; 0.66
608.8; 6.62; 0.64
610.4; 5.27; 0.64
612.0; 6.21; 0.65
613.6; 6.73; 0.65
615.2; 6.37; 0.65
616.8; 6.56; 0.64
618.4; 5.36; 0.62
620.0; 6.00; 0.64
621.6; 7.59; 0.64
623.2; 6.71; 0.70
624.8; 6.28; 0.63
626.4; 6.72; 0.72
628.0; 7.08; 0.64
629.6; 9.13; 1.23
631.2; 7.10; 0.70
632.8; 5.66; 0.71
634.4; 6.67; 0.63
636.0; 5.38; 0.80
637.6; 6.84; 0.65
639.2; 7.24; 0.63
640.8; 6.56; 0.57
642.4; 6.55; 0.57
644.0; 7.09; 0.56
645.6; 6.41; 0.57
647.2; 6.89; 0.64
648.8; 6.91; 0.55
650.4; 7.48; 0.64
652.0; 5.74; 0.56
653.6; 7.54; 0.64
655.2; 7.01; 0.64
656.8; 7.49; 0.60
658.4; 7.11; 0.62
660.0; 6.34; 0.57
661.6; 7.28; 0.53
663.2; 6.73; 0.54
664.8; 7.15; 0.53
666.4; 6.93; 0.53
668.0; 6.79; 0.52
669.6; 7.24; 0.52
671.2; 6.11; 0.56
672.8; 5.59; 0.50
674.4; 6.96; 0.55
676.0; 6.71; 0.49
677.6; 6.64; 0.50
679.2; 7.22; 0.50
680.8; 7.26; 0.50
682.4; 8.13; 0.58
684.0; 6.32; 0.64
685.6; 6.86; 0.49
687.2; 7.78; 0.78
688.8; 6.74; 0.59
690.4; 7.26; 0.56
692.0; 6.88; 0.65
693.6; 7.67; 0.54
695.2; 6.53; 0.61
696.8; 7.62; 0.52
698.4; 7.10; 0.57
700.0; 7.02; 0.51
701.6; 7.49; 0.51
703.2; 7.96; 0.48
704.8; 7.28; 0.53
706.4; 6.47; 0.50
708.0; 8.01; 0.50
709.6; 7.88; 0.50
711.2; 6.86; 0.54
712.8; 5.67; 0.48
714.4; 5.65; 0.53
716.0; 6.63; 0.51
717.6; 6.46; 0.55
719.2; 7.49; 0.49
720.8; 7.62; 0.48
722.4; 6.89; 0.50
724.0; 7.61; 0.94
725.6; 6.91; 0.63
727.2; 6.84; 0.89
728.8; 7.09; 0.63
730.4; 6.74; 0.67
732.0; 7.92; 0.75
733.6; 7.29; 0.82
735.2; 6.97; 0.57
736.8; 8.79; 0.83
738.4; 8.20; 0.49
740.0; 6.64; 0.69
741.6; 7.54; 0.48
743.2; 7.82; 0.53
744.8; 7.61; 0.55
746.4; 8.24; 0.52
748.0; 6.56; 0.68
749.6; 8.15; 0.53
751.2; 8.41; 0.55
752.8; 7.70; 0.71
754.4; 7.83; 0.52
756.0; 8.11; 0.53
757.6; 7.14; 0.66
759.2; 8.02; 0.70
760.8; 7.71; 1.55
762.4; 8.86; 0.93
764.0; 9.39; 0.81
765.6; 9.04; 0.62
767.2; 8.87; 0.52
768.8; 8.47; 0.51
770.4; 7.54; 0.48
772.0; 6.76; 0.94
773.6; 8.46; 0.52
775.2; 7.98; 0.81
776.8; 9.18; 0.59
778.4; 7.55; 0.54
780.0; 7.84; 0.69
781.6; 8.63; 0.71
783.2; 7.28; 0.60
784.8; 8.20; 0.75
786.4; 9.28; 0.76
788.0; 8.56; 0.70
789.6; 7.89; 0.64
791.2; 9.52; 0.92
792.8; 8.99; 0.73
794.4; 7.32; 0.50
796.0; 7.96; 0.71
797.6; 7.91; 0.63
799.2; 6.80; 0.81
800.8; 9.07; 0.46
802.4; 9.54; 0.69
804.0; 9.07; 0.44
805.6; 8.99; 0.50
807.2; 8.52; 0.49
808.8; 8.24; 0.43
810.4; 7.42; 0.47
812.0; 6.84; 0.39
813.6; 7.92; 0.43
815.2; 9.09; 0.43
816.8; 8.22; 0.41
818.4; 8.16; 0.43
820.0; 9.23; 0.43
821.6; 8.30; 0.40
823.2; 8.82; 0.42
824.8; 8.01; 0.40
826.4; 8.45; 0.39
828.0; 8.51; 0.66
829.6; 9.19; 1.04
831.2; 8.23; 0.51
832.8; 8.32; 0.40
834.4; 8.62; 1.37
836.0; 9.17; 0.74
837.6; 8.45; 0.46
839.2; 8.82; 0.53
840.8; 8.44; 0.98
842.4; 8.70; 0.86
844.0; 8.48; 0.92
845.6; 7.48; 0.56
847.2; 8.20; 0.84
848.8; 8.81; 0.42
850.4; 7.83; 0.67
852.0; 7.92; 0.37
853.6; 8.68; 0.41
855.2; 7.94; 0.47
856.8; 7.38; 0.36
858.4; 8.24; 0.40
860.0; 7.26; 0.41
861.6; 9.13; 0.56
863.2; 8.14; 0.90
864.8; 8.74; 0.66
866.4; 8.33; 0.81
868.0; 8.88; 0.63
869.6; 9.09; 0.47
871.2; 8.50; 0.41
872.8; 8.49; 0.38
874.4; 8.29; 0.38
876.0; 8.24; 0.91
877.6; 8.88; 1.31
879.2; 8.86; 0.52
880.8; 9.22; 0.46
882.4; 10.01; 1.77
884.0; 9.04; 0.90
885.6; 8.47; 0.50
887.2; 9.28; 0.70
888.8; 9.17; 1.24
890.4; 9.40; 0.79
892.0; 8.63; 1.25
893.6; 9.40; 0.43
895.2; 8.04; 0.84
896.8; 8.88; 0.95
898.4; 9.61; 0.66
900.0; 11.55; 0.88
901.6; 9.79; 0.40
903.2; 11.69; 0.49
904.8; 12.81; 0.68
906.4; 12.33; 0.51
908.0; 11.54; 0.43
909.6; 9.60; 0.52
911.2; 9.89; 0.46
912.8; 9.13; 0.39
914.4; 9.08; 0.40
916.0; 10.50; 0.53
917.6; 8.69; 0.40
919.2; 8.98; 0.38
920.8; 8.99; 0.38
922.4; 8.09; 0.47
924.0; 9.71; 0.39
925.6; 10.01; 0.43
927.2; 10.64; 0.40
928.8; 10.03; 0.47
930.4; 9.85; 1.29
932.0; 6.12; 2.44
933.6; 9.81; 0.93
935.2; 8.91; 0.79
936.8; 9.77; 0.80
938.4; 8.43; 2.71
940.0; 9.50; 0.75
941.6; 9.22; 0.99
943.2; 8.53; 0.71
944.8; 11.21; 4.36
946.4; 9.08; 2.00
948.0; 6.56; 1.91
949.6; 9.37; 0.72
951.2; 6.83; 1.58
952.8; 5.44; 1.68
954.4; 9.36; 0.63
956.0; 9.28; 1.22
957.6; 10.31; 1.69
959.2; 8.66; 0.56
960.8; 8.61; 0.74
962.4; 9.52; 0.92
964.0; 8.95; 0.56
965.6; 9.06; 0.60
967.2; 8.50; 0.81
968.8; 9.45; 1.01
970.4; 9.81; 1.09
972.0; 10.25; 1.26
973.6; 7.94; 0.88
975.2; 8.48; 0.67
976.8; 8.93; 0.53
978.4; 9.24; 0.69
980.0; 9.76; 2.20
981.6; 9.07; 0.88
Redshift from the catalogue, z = 0.38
